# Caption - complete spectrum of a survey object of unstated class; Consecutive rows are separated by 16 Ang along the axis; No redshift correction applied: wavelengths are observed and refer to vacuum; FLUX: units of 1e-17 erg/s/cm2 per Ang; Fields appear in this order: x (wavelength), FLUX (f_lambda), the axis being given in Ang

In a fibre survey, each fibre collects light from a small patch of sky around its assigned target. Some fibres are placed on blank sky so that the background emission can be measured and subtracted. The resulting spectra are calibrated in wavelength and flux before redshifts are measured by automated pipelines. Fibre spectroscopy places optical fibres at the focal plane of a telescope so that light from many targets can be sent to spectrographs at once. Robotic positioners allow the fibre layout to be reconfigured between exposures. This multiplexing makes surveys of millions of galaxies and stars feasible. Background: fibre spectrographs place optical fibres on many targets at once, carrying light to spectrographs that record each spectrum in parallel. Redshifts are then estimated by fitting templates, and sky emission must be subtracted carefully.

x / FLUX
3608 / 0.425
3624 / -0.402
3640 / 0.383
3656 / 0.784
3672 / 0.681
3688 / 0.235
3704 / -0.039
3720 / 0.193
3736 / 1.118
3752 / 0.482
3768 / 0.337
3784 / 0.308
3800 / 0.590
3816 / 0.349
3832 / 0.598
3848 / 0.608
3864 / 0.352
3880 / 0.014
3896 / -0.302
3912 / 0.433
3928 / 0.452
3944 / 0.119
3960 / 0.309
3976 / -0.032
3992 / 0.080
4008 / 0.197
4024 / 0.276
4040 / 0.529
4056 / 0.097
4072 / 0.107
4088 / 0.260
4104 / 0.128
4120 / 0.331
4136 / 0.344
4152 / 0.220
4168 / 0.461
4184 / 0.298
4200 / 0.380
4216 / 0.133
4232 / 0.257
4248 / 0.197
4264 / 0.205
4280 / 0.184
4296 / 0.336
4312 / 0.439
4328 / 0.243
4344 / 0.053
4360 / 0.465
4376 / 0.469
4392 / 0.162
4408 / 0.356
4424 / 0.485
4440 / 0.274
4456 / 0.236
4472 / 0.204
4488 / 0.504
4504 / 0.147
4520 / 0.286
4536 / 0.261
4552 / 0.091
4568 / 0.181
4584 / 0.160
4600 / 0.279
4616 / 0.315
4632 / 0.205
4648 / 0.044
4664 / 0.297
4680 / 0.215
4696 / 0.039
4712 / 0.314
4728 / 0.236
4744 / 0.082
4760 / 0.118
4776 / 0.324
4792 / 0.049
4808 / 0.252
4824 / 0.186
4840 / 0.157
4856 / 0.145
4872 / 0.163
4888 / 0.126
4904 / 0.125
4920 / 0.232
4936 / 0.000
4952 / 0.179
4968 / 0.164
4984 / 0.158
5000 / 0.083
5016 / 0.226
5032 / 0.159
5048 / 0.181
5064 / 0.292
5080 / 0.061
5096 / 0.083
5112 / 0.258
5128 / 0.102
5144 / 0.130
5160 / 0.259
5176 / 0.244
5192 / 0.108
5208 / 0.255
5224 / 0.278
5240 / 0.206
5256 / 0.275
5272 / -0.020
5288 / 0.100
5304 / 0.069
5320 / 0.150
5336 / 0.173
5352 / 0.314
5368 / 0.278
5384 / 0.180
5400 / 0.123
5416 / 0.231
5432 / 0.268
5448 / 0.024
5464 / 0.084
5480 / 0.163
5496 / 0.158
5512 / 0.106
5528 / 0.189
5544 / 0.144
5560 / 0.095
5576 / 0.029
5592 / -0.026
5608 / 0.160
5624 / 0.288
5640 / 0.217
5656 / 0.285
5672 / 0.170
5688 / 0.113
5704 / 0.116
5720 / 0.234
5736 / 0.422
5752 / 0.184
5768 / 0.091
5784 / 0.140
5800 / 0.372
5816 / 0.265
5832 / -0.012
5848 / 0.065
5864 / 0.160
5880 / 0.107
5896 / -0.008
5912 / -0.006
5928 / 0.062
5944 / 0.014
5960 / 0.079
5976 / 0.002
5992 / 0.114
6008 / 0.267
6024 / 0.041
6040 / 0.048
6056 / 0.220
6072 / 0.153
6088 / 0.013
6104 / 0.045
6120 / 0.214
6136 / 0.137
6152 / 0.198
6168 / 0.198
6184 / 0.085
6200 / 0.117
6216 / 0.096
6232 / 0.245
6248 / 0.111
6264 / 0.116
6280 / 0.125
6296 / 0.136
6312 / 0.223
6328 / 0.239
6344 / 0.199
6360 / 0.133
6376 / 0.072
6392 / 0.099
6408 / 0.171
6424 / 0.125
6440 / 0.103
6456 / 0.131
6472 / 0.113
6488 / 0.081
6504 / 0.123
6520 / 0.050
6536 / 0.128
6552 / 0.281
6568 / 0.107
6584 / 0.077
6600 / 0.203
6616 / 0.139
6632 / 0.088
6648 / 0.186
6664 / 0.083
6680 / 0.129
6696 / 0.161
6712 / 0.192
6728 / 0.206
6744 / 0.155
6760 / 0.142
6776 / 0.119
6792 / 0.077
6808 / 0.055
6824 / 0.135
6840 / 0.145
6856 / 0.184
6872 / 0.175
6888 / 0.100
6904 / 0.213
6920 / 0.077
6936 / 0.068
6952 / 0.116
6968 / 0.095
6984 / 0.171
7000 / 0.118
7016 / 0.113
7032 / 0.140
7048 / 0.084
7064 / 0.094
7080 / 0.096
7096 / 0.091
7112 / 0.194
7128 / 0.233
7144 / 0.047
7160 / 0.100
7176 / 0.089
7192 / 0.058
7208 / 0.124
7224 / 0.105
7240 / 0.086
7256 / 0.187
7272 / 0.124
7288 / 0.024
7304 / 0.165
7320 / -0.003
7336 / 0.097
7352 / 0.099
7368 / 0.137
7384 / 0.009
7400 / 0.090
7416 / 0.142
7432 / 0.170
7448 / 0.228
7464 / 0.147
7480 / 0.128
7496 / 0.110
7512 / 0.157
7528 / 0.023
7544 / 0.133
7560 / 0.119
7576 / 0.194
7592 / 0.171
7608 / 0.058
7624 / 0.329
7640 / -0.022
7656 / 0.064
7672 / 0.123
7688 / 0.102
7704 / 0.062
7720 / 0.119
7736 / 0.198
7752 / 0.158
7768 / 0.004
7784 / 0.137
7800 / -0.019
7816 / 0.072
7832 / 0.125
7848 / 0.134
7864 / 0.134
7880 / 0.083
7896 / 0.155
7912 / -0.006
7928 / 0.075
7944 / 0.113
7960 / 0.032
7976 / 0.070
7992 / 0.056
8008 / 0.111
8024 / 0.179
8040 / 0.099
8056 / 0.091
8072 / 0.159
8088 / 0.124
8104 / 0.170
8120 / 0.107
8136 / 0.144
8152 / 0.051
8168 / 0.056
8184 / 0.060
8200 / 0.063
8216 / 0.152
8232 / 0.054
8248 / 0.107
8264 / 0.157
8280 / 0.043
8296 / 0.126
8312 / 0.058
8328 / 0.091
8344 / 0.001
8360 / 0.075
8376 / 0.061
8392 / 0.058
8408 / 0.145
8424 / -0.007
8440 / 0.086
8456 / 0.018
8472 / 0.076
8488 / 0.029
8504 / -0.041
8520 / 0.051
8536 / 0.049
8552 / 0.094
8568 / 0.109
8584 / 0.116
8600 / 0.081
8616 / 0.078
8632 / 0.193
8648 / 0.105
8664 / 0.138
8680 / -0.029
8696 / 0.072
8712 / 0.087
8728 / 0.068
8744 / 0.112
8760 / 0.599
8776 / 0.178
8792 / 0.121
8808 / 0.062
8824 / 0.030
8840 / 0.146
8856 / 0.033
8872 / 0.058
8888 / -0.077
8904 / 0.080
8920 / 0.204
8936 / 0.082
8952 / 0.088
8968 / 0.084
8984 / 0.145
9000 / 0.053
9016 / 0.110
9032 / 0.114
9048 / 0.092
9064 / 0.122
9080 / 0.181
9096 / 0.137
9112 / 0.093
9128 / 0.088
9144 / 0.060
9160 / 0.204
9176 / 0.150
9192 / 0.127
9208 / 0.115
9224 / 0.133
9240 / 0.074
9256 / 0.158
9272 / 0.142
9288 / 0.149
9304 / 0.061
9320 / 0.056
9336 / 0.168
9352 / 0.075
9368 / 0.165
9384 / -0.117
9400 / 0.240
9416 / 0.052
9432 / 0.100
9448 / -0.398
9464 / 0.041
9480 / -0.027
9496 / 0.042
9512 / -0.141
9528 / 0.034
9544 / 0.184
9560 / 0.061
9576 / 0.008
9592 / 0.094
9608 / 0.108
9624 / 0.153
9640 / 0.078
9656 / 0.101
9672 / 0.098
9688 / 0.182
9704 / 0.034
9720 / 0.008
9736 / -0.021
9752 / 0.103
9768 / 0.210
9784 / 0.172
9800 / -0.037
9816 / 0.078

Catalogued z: 1.35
